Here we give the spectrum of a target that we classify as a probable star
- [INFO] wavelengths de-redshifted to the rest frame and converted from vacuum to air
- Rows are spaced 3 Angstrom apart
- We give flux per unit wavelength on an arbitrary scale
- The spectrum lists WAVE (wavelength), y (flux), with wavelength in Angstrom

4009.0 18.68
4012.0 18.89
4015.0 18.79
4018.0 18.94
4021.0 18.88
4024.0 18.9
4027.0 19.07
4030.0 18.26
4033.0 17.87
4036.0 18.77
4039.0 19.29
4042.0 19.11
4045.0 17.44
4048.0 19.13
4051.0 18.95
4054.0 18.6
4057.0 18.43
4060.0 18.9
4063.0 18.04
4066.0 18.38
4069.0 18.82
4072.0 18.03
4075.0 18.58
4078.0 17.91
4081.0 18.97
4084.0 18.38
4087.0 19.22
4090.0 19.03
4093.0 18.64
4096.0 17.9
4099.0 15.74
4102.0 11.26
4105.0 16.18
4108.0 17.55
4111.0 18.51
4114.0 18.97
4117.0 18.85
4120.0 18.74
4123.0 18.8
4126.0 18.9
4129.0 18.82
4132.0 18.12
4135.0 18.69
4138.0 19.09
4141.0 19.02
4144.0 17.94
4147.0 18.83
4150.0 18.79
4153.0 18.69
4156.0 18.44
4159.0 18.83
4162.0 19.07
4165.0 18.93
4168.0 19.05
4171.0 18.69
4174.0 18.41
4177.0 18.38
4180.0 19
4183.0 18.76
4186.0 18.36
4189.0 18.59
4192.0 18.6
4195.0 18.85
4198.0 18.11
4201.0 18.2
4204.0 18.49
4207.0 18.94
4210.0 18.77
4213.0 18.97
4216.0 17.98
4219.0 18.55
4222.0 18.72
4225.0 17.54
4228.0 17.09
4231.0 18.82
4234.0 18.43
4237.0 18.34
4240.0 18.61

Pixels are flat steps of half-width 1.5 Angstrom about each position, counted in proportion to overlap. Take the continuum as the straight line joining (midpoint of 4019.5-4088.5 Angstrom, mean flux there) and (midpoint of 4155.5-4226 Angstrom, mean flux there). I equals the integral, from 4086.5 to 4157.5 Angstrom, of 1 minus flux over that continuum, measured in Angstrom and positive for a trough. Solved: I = 1.9 Angstrom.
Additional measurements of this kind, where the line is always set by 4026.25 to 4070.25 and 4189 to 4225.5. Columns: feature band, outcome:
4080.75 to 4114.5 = 2.1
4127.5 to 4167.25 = -0.4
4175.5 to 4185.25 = -0.1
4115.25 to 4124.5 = -0.1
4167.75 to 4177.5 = 0.0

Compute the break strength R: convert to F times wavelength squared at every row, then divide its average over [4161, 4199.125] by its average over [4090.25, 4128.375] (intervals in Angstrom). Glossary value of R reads 1.10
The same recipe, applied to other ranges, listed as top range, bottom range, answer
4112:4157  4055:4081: 1.05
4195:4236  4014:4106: 1.09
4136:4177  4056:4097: 1.05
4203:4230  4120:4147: 1.02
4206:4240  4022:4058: 1.08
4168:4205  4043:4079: 1.07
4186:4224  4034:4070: 1.07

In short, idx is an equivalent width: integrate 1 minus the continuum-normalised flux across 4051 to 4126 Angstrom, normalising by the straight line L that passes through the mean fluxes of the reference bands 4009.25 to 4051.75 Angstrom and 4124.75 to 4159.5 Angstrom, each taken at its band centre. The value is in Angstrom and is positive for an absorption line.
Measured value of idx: 2.6 Angstrom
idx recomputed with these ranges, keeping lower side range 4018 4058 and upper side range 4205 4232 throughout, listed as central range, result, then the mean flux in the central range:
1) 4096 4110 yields 2.2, 15.6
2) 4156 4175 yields -0.4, 18.8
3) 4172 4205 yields -0.2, 18.5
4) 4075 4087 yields 0.0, 18.5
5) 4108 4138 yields -0.2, 18.7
